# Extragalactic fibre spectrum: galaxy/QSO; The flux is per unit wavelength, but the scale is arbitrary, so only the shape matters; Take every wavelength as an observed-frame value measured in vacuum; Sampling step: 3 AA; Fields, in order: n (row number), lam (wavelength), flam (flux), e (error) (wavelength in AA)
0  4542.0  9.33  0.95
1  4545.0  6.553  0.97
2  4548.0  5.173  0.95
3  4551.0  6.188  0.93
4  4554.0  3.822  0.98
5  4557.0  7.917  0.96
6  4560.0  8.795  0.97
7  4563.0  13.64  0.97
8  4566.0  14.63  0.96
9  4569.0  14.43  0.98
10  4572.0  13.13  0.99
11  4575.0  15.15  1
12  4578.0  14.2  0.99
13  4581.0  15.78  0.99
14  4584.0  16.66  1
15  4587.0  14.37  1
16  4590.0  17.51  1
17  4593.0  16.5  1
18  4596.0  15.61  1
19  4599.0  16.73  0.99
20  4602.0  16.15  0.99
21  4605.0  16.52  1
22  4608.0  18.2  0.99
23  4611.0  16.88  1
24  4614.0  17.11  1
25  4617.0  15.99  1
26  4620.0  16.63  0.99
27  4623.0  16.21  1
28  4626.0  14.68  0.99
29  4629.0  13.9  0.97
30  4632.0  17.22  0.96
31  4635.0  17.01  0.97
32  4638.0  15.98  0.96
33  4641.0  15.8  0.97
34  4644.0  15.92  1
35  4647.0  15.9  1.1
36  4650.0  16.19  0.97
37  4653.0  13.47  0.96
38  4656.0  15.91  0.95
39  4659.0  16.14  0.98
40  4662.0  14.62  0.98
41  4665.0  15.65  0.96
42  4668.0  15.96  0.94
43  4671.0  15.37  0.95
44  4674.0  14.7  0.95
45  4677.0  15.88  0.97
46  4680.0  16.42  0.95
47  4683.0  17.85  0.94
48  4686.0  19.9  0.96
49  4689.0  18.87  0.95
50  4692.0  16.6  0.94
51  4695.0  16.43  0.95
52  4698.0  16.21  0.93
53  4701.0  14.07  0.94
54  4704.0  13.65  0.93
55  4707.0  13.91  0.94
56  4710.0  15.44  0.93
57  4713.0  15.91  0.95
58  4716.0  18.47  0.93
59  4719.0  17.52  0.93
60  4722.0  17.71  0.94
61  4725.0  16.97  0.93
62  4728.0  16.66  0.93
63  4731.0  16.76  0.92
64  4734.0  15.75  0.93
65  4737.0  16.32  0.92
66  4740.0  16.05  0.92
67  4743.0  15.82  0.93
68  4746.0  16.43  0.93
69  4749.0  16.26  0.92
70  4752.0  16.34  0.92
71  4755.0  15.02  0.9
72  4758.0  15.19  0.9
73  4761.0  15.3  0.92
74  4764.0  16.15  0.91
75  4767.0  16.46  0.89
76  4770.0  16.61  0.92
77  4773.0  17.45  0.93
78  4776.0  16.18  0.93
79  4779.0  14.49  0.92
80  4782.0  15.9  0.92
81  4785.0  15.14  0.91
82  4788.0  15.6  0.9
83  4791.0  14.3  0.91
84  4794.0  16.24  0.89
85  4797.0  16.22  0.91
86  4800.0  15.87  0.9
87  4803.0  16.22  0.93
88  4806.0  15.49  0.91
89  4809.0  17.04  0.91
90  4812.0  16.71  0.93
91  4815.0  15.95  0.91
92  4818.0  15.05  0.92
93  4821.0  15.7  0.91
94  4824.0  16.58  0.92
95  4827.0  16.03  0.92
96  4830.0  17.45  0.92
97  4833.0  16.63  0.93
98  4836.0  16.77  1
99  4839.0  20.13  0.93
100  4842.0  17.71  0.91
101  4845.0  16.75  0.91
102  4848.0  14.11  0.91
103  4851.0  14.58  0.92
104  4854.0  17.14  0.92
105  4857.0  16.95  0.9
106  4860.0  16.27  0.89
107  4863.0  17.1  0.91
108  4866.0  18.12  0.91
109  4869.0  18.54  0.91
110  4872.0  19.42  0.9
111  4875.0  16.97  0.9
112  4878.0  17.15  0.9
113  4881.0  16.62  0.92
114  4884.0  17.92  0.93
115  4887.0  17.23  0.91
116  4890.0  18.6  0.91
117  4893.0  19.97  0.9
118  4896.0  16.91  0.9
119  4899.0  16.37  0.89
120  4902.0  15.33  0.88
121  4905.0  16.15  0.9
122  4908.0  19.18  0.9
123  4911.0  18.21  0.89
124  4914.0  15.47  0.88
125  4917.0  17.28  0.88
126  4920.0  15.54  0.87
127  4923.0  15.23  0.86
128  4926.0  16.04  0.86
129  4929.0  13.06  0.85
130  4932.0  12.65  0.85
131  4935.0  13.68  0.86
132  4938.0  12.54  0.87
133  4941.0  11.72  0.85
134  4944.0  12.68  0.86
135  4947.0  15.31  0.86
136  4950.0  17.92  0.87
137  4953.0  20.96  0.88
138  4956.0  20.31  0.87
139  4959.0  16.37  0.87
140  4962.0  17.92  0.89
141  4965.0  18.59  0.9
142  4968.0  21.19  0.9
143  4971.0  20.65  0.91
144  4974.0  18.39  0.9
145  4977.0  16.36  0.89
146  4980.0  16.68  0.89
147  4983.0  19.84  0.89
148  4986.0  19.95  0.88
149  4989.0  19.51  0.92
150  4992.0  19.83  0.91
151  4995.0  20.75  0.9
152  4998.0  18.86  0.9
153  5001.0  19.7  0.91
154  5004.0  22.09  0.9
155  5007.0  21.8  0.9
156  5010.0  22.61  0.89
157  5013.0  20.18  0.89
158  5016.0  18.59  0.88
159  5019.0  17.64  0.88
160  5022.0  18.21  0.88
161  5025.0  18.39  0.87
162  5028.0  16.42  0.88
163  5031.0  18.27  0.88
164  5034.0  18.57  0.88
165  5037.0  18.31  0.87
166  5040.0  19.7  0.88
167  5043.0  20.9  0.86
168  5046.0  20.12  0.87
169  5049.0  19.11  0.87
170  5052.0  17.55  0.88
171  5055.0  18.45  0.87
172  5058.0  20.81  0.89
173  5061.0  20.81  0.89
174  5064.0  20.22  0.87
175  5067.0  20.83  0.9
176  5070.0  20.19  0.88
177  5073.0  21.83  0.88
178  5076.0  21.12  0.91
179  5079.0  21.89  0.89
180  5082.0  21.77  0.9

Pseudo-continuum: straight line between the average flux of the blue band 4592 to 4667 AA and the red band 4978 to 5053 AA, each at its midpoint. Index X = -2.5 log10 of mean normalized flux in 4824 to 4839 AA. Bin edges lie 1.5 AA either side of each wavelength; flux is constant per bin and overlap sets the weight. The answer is 0.045 mag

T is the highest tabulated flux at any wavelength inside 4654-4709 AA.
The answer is 19.9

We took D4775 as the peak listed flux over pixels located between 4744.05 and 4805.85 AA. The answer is 17.45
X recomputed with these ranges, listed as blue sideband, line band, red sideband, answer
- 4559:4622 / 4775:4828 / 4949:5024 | 0.12 mag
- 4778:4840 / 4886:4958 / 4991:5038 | 0.11 mag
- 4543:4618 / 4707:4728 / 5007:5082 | -0.10 mag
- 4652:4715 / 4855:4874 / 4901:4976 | -0.09 mag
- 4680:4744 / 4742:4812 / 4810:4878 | 0.05 mag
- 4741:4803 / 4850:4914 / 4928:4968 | -0.10 mag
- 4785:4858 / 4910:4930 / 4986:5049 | 0.13 mag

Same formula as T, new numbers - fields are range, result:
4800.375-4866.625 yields 20.13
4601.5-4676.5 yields 18.2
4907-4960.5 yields 20.96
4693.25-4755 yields 18.47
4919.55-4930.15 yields 16.04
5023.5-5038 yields 18.57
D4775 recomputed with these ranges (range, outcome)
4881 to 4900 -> 19.97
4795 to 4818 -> 17.04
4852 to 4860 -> 17.14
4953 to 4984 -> 21.19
